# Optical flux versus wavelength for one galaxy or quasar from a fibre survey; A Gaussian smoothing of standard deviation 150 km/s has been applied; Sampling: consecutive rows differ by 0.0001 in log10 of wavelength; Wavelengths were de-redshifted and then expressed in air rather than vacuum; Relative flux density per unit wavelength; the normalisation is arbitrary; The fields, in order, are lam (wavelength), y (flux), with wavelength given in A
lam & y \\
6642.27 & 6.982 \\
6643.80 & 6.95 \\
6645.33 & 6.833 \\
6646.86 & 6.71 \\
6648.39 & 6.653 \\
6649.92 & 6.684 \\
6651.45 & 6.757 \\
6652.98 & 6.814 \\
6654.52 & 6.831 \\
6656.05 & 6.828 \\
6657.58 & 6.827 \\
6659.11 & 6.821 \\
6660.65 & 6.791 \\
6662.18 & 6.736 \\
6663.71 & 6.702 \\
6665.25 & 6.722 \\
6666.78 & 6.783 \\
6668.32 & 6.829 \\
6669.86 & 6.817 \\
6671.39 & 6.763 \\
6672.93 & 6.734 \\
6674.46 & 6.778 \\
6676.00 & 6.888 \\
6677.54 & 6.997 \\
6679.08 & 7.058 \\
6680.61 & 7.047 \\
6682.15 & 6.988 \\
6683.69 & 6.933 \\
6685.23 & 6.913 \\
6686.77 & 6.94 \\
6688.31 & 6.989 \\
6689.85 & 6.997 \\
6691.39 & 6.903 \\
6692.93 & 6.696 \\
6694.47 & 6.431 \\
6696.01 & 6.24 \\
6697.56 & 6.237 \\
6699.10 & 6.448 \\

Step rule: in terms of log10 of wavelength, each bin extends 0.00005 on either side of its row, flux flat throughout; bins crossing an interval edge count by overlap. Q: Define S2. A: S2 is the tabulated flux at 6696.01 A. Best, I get 6.24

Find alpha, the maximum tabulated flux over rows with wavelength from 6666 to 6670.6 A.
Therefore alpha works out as 6.829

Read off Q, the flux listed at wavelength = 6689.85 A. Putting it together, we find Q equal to 6.997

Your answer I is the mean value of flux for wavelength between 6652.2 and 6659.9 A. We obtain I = 6.82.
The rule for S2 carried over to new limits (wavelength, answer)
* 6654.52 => 6.831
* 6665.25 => 6.722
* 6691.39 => 6.903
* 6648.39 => 6.653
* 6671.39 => 6.763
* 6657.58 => 6.827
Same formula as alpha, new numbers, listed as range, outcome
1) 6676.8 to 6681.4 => 7.058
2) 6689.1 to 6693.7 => 6.997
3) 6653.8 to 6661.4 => 6.831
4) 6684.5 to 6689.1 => 6.989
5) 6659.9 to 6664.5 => 6.791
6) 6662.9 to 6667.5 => 6.783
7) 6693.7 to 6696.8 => 6.431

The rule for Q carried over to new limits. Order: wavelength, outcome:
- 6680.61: 7.047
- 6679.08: 7.058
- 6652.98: 6.814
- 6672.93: 6.734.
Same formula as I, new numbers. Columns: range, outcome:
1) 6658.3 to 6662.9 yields 6.78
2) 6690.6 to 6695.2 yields 6.68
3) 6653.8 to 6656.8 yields 6.84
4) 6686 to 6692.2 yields 6.96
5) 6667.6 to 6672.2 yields 6.8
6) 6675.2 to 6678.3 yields 6.93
